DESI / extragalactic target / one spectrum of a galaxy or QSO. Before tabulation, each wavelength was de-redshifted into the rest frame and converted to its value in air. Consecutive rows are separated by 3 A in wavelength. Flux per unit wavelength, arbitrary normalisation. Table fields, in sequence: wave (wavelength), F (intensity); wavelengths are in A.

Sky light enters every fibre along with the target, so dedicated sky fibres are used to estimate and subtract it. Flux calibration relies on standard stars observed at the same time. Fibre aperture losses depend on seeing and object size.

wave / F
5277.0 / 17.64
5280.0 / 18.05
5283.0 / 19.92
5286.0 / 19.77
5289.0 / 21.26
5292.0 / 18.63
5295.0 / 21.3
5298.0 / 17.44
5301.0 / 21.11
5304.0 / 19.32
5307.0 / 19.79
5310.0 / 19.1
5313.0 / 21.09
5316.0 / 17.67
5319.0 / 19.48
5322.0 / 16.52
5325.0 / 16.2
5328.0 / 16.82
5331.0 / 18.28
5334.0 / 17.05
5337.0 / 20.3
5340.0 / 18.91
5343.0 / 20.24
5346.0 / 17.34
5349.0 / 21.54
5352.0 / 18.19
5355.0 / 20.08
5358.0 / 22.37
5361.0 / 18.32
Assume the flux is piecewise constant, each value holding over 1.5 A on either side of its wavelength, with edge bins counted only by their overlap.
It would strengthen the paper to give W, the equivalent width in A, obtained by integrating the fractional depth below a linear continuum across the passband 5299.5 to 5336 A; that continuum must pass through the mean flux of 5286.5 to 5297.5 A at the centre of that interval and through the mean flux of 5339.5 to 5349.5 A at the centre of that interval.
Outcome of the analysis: 2.17 A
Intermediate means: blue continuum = 20.1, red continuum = 19.4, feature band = 18.6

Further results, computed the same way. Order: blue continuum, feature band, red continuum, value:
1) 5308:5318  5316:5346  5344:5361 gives 2.15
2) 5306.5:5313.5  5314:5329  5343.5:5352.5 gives 1.68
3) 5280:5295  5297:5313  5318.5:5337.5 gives -0.60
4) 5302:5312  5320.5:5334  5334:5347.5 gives 1.57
